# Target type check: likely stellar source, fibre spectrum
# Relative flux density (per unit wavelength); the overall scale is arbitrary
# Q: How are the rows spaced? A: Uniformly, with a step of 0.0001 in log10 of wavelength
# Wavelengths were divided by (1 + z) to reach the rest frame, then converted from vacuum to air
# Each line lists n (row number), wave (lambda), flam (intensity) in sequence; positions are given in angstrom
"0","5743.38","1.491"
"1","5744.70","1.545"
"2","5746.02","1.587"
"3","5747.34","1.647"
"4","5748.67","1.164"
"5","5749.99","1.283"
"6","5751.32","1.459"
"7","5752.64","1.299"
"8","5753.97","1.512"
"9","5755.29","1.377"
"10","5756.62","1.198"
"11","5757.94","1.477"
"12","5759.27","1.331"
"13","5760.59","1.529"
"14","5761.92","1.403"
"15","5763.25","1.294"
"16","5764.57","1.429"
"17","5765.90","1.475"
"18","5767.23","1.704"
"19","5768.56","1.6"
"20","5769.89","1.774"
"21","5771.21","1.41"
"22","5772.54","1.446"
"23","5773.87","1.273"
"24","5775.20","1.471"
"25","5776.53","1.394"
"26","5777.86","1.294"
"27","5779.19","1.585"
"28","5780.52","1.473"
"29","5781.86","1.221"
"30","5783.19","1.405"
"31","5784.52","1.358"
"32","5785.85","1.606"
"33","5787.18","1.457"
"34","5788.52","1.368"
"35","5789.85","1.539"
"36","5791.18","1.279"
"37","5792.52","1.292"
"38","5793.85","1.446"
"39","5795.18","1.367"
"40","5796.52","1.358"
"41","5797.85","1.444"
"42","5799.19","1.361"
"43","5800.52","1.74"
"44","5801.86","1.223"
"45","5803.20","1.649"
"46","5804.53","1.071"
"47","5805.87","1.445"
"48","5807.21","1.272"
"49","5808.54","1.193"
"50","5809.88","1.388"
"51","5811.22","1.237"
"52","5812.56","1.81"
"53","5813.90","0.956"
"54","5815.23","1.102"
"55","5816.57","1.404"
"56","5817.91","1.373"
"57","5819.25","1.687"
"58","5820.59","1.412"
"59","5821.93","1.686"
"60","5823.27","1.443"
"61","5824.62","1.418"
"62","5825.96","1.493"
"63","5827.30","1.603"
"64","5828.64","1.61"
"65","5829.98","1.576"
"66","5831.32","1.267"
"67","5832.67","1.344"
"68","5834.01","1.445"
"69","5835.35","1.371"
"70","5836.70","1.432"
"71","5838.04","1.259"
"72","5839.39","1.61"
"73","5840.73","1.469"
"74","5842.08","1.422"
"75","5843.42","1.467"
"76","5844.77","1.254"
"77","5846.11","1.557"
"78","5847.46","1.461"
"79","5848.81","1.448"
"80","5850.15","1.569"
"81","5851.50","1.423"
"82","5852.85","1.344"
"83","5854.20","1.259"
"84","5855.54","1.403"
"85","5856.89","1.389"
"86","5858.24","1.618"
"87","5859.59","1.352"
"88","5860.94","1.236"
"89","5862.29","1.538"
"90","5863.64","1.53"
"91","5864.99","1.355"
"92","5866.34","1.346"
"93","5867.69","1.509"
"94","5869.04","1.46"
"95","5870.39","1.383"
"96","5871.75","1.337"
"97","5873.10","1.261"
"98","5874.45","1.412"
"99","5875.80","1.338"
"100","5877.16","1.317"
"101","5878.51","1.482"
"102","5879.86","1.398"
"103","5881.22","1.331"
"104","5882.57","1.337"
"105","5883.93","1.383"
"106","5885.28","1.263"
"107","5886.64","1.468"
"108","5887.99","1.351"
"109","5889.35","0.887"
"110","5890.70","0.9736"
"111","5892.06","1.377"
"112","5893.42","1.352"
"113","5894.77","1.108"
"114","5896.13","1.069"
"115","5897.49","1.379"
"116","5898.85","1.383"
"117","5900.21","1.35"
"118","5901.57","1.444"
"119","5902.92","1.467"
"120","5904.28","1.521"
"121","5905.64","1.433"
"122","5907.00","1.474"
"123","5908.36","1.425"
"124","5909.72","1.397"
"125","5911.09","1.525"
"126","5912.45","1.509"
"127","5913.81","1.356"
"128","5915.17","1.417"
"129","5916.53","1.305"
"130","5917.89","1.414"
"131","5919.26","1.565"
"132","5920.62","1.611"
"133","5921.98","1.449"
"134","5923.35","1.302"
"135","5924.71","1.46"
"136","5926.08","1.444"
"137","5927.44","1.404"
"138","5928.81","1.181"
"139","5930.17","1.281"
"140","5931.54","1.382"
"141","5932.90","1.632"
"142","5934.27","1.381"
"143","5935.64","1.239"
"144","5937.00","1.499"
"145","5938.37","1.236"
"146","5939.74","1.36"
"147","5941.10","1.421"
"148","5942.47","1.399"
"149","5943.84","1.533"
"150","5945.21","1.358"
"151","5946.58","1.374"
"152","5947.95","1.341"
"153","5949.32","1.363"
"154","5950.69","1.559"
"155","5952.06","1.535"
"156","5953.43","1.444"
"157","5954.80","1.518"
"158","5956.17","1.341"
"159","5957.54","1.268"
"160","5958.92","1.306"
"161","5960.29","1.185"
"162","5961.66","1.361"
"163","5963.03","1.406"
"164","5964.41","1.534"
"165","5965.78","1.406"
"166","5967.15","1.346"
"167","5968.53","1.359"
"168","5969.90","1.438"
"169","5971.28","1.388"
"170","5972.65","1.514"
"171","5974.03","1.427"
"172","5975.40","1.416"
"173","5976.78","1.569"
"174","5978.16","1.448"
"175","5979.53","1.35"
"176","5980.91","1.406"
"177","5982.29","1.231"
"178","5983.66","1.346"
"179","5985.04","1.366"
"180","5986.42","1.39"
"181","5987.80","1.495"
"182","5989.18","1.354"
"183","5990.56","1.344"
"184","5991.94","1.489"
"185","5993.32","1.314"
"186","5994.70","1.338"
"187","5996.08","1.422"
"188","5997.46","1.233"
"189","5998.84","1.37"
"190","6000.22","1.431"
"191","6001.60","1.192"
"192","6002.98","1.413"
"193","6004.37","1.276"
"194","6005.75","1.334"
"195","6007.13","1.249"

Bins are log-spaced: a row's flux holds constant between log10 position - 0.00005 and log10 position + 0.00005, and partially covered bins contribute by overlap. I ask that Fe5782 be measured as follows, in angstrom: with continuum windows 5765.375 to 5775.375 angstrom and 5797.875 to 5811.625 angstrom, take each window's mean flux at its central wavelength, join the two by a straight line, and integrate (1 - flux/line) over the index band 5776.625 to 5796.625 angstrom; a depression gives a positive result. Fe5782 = 0.6 angstrom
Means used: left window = 1.52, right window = 1.36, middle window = 1.4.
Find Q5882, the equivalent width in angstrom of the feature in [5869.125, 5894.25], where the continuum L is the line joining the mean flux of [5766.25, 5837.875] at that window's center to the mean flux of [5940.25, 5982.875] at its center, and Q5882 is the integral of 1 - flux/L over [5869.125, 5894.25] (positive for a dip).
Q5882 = 1.8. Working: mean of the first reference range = 1.42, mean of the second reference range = 1.4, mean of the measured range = 1.32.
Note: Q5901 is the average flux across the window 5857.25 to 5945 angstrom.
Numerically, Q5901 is 1.38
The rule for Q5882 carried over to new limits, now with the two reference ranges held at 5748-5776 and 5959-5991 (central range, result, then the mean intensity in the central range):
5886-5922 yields 0.9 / 1.37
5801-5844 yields 0.1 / 1.41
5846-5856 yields -0.1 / 1.43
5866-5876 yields 0.2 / 1.38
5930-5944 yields 0.0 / 1.4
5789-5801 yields 0.0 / 1.42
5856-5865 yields -0.2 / 1.44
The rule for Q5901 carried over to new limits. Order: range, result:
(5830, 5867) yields 1.42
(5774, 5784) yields 1.4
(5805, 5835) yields 1.41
